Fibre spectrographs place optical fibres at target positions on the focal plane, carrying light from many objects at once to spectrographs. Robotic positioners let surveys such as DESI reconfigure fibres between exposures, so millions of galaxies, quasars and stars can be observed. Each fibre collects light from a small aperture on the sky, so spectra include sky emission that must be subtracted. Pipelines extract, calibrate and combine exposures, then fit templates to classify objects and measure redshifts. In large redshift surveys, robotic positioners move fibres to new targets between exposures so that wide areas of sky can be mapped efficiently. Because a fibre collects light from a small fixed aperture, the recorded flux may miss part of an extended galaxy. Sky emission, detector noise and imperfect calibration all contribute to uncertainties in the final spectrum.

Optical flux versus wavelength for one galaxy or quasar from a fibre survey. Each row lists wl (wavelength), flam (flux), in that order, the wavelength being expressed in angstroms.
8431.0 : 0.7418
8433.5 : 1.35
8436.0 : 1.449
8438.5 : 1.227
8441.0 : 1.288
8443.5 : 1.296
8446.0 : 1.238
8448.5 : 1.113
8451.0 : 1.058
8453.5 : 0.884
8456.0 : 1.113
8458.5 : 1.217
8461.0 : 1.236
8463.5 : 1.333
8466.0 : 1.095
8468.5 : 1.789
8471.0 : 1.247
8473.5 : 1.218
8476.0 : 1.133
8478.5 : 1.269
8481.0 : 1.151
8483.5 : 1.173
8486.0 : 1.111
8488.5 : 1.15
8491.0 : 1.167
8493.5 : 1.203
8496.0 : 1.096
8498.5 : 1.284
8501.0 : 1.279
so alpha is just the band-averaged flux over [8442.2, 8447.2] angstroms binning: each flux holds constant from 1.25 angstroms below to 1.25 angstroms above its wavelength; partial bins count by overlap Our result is 1.27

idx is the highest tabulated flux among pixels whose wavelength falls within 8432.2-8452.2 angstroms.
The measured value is 1.449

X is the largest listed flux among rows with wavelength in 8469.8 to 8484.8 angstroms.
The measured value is 1.269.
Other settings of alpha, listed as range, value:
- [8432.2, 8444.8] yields 1.32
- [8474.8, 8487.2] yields 1.17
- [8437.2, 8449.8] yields 1.23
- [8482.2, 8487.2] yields 1.14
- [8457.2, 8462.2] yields 1.23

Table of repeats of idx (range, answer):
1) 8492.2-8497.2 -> 1.203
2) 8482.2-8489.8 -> 1.173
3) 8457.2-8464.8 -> 1.333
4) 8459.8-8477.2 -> 1.789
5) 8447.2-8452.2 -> 1.113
